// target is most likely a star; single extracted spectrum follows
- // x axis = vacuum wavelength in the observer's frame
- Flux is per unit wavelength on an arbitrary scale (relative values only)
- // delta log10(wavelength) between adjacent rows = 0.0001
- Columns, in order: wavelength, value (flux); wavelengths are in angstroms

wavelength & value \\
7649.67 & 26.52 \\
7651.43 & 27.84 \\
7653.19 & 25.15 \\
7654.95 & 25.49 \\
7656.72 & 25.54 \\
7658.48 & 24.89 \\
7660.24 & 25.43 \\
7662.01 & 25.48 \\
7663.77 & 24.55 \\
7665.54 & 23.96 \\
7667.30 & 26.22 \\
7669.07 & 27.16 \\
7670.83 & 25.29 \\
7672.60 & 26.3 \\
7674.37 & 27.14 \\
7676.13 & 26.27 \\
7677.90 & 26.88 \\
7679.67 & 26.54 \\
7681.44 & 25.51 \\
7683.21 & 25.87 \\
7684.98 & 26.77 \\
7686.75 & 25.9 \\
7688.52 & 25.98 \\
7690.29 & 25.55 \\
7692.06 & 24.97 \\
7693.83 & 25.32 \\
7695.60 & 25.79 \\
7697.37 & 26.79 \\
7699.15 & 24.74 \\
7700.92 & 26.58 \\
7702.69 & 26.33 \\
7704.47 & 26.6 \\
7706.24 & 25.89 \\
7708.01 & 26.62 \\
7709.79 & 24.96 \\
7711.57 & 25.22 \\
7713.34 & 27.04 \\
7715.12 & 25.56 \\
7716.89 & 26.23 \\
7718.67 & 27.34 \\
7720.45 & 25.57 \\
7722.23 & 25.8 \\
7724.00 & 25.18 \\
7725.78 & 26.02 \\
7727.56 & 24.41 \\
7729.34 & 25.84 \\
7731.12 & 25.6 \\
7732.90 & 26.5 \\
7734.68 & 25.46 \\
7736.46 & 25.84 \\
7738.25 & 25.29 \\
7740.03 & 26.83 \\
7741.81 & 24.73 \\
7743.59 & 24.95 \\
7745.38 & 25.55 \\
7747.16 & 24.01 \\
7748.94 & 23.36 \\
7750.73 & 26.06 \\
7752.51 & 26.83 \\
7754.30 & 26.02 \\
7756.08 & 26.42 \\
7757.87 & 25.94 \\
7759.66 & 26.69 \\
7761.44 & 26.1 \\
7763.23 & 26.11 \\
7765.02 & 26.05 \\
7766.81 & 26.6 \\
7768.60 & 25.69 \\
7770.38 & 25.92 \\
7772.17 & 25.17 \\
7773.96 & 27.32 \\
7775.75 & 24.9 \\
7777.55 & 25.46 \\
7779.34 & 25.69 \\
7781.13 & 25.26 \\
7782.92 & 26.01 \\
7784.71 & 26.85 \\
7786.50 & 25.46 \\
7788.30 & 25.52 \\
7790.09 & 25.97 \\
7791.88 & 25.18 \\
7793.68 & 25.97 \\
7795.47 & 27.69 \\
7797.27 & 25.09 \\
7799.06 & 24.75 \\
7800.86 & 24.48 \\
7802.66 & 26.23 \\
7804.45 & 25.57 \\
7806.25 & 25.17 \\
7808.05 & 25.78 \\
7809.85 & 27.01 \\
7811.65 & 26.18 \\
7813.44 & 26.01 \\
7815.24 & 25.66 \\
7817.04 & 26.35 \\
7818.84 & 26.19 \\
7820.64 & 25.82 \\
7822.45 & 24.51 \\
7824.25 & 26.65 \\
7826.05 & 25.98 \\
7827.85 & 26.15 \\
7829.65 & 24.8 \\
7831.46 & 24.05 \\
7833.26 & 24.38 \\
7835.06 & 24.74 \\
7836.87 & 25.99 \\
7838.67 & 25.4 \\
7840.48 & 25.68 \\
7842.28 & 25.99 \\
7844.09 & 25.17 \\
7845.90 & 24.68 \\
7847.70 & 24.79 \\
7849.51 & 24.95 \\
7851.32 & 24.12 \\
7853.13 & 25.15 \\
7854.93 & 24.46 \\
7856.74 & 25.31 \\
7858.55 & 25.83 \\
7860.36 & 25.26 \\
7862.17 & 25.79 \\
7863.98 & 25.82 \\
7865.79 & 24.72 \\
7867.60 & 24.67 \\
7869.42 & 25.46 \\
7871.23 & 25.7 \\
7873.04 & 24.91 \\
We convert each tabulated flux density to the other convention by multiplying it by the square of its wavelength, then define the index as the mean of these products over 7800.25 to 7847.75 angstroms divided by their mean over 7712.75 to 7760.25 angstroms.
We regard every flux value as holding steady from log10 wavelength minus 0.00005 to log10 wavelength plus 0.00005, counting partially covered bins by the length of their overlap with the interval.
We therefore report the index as 1.02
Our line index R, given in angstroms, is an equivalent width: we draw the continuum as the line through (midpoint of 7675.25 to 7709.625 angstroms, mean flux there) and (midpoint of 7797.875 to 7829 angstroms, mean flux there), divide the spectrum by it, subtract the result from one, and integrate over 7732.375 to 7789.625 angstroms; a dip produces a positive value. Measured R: 0.3 angstroms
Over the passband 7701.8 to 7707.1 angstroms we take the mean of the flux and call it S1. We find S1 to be 26.3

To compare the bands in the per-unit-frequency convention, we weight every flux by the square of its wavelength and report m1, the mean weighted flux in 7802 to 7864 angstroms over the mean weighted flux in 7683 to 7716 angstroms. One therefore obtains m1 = 1.02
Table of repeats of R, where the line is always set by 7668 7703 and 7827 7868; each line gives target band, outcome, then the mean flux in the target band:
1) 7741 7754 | 0.30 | 25.1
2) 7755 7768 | -0.31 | 26.3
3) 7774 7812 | -0.45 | 25.7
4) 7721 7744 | 0.20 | 25.6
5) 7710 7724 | -0.05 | 26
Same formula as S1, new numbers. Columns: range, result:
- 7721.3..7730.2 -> 25.5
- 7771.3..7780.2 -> 25.7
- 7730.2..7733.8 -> 26.1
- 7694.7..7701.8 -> 26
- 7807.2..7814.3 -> 26.3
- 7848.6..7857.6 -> 24.8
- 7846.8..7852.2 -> 24.6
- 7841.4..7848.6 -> 25.2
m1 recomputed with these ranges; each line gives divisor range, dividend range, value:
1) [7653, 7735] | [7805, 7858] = 1.02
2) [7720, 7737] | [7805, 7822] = 1.04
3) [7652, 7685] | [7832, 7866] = 1.02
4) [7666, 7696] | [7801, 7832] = 1.02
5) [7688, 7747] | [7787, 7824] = 1.02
